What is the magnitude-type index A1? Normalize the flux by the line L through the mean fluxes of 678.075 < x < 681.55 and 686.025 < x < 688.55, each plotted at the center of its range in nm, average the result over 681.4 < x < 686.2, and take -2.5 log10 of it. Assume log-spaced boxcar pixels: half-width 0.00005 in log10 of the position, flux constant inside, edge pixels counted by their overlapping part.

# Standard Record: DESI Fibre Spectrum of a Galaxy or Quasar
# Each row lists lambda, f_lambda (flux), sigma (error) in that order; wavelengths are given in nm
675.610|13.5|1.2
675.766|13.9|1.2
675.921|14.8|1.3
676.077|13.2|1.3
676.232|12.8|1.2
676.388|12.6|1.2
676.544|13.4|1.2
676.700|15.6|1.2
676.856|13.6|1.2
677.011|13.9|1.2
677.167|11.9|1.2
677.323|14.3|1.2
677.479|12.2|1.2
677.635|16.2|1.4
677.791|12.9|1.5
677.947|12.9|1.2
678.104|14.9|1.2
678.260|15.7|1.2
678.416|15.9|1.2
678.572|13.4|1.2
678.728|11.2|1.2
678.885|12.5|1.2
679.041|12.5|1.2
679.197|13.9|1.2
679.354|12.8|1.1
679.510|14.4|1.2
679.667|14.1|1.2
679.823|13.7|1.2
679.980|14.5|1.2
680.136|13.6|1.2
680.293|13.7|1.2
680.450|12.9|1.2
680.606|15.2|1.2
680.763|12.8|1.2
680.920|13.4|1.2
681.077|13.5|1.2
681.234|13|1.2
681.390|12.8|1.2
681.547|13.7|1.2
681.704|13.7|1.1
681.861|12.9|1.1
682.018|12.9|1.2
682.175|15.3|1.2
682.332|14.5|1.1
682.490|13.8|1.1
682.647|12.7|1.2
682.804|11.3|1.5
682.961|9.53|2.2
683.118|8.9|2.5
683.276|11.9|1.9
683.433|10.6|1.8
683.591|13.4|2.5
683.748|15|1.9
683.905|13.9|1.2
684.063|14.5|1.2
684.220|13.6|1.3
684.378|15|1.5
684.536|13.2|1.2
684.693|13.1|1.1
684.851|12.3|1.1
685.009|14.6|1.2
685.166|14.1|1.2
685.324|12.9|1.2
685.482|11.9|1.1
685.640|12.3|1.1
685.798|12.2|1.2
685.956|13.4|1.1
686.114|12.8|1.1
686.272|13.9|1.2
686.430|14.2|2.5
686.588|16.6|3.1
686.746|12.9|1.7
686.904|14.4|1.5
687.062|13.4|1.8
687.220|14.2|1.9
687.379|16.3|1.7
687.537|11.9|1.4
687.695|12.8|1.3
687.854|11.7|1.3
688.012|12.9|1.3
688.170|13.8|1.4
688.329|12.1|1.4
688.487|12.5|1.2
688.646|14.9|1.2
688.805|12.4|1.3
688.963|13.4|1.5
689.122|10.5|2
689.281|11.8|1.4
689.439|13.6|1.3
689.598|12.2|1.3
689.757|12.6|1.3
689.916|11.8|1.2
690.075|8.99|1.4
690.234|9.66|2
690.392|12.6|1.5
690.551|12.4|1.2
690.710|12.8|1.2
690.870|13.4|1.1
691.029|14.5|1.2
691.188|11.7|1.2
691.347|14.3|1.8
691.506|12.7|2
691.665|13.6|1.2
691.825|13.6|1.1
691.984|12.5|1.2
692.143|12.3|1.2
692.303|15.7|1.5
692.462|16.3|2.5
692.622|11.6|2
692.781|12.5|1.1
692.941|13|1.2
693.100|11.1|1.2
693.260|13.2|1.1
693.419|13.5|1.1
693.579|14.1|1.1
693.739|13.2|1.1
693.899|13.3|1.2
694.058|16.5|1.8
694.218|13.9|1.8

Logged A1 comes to 0.05 mag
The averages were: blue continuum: 13.6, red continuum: 13.5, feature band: 13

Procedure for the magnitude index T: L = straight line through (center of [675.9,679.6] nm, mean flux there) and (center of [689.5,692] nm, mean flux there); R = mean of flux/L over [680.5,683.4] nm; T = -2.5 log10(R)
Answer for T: 0.03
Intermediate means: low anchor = 13.6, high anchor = 12.5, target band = 12.8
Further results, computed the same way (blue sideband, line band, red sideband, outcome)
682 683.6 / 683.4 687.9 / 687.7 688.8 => -0.080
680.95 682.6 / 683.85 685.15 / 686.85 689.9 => -0.036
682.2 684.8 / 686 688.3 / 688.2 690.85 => -0.100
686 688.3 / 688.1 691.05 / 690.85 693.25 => 0.092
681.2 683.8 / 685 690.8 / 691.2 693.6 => 0.009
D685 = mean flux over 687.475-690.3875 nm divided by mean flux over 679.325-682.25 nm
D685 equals 0.90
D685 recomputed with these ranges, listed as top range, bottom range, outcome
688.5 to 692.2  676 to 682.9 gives 0.92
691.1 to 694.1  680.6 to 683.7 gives 1.05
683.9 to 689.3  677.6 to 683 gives 0.99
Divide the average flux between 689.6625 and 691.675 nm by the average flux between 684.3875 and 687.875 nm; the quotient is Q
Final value 0.9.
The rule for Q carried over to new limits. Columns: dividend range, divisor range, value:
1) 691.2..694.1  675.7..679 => 0.98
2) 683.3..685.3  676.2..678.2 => 0.99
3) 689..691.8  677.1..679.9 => 0.90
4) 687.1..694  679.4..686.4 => 0.98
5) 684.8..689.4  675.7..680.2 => 0.96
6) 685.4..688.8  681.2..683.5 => 1.07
